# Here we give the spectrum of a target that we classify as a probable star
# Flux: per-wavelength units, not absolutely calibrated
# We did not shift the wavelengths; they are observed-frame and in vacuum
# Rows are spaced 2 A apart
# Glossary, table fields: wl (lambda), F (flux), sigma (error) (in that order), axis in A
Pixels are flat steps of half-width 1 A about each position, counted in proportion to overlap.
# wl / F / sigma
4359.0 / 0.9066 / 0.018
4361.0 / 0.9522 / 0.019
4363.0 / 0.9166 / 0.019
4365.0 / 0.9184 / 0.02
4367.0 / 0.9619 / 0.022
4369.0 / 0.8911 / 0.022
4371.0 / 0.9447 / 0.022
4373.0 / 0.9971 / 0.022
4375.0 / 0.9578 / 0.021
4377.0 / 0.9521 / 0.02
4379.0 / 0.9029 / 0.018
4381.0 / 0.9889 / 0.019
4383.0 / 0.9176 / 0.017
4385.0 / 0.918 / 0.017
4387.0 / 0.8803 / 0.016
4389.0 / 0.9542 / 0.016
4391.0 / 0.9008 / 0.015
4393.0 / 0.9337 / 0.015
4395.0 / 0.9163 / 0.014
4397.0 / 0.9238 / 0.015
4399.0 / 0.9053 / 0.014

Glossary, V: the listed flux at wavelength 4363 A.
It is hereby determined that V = 0.9166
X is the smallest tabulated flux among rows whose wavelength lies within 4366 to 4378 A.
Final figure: 0.8911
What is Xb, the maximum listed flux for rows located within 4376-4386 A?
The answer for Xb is 0.9889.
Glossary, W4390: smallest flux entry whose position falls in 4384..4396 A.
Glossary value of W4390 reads 0.8803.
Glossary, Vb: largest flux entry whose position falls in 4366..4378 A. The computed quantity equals 0.9971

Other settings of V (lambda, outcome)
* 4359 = 0.9066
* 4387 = 0.8803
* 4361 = 0.9522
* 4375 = 0.9578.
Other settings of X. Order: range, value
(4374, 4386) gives 0.9029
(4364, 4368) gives 0.9184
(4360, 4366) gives 0.9166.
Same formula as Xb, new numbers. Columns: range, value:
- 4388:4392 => 0.9542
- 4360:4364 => 0.9522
